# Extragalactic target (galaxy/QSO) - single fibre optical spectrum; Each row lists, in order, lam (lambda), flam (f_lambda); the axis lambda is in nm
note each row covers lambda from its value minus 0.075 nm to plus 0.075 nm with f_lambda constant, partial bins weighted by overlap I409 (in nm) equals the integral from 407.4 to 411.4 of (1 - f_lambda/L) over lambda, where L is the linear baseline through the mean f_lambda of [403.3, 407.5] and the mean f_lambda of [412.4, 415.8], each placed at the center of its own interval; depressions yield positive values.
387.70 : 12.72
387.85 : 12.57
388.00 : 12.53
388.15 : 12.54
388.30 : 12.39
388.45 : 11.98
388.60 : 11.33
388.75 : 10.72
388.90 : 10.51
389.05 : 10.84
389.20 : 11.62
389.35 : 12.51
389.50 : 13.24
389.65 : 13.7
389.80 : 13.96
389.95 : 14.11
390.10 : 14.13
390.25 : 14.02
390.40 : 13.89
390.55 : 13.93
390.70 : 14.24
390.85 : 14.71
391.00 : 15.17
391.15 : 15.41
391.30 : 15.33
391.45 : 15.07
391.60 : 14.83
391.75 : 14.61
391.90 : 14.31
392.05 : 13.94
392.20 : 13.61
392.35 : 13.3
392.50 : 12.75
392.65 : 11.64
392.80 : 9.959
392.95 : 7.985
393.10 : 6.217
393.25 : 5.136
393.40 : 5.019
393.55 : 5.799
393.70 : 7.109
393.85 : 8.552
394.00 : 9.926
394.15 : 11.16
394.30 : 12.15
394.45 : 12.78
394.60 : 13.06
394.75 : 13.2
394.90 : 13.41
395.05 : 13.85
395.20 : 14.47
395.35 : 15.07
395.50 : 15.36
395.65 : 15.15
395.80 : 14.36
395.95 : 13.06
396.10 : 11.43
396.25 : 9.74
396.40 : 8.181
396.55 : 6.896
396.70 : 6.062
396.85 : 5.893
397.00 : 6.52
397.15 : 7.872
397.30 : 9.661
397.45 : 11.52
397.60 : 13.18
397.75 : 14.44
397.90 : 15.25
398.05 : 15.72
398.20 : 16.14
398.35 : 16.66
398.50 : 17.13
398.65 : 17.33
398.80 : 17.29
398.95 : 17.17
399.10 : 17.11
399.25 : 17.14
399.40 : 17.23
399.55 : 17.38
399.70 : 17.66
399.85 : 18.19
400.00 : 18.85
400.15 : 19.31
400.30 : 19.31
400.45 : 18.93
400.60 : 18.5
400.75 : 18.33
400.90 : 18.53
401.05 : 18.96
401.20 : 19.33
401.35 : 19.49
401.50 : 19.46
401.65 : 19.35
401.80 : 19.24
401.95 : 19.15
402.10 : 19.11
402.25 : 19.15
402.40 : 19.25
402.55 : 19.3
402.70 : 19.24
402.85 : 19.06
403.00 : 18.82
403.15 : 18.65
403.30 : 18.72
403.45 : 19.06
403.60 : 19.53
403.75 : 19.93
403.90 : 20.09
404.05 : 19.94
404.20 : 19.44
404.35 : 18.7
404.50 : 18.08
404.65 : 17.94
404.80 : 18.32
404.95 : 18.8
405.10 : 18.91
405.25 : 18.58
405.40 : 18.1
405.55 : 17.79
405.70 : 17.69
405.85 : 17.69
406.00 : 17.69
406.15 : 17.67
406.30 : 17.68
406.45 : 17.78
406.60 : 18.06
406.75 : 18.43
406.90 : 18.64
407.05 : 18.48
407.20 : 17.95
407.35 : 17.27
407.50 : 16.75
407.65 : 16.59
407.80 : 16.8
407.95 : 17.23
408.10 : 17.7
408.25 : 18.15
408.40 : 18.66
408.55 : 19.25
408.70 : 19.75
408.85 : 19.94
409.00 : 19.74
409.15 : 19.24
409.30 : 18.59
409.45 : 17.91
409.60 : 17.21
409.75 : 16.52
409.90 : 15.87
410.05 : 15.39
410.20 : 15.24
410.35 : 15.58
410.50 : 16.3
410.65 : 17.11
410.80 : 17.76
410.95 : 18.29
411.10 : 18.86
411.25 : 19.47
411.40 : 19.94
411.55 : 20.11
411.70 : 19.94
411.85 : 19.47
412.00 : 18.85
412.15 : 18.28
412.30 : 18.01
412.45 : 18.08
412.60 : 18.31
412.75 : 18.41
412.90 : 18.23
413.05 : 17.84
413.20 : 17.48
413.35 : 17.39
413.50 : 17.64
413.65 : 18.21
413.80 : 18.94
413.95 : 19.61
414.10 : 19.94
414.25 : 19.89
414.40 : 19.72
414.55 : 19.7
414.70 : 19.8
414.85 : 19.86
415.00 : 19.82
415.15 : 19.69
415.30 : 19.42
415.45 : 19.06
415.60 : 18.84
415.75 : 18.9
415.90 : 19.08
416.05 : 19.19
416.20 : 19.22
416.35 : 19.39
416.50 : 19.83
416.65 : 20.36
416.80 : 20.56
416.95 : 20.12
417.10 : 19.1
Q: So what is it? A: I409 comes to 0.20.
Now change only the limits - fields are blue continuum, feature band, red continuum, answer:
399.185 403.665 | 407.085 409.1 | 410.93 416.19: 0.08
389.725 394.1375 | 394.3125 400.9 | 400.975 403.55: 0.69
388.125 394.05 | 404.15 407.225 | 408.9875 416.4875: -0.34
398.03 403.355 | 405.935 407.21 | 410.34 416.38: 0.04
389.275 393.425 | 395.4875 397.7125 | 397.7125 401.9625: 0.79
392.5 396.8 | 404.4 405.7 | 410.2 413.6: -0.27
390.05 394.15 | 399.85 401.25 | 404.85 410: -0.33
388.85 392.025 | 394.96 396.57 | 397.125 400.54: 0.28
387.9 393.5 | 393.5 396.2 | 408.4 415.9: 0.28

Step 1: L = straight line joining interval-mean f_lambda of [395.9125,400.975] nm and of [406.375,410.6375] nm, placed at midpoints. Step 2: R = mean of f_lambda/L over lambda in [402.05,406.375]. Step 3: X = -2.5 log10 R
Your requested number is -0.150 mag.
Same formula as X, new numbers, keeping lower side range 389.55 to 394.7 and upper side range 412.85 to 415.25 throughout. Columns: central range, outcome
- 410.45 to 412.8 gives -0.02 mag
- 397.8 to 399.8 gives -0.18 mag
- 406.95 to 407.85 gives -0.03 mag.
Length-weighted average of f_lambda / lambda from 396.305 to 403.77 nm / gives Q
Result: 16.4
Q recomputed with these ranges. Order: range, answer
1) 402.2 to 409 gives 18.5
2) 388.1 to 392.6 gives 13.4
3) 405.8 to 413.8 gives 18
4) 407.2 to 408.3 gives 17.2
